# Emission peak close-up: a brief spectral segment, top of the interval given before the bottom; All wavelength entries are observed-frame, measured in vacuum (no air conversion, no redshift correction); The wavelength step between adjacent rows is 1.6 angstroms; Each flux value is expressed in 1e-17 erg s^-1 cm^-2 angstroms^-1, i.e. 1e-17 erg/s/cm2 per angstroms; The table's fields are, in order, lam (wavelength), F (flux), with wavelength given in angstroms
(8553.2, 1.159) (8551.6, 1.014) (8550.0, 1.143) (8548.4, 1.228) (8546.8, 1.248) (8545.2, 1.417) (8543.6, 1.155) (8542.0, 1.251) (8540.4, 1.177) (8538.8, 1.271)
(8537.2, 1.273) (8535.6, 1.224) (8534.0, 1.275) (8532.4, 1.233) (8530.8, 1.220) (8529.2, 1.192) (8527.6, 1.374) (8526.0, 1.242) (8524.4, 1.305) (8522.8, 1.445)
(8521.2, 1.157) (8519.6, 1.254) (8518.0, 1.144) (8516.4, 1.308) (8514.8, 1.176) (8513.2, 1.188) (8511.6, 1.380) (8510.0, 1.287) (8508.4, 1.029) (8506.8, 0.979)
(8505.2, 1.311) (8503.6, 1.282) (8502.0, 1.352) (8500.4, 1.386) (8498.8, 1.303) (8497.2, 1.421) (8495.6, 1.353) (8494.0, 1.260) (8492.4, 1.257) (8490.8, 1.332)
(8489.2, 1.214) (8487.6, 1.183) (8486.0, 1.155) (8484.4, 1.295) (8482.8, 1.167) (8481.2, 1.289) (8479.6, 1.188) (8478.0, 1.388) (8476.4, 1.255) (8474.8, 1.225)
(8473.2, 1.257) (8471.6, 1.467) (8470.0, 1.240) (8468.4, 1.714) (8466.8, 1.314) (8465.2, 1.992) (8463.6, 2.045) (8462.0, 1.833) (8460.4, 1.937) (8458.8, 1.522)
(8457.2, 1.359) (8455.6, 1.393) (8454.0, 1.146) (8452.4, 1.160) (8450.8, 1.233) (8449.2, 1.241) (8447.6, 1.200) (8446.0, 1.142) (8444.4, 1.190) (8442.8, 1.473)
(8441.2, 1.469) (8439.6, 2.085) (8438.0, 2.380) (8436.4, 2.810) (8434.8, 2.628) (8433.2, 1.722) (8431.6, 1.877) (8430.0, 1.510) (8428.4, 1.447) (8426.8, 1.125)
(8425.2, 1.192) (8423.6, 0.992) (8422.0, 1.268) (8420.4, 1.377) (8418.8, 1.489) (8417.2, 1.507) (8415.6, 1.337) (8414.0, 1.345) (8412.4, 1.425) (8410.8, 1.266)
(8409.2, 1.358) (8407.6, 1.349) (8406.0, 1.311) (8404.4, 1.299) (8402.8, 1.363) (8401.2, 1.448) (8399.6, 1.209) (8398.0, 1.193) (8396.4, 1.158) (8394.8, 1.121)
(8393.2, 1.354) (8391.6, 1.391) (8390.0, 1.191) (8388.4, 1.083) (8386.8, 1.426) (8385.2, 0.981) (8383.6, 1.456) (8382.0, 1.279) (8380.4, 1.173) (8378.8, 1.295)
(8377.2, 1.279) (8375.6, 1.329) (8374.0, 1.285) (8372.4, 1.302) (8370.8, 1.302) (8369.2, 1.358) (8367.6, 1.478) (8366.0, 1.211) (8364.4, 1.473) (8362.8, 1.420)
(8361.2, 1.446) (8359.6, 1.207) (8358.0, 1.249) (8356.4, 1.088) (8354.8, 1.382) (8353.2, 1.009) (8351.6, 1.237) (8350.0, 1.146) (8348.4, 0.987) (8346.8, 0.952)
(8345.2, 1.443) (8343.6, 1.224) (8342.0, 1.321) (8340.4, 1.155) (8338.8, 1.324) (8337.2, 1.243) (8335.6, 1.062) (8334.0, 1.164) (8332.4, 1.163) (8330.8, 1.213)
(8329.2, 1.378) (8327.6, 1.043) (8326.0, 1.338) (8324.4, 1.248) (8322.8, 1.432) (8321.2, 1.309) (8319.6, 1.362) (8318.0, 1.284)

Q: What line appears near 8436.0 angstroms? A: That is Halpha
